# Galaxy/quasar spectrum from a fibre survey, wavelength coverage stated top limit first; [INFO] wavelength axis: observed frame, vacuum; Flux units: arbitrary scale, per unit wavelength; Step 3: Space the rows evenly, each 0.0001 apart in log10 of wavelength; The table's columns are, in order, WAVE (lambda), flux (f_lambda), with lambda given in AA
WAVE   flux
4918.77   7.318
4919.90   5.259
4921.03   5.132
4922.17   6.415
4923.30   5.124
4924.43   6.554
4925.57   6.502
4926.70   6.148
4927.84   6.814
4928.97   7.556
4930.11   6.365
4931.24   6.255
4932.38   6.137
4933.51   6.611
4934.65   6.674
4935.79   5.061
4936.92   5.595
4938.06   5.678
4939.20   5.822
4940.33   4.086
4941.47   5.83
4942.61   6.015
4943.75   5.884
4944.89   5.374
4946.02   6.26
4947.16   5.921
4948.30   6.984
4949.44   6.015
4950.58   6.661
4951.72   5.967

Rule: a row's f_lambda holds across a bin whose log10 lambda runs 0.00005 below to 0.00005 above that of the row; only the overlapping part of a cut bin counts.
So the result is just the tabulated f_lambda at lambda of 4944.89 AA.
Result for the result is 5.374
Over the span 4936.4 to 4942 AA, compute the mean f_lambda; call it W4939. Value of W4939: 5.4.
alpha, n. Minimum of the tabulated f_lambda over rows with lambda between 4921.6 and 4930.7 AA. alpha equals 5.124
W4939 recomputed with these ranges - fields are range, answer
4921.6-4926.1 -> 6.14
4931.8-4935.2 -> 6.47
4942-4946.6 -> 5.89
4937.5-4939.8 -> 5.73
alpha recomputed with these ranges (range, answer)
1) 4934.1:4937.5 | 5.061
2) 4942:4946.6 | 5.374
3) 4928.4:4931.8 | 6.255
